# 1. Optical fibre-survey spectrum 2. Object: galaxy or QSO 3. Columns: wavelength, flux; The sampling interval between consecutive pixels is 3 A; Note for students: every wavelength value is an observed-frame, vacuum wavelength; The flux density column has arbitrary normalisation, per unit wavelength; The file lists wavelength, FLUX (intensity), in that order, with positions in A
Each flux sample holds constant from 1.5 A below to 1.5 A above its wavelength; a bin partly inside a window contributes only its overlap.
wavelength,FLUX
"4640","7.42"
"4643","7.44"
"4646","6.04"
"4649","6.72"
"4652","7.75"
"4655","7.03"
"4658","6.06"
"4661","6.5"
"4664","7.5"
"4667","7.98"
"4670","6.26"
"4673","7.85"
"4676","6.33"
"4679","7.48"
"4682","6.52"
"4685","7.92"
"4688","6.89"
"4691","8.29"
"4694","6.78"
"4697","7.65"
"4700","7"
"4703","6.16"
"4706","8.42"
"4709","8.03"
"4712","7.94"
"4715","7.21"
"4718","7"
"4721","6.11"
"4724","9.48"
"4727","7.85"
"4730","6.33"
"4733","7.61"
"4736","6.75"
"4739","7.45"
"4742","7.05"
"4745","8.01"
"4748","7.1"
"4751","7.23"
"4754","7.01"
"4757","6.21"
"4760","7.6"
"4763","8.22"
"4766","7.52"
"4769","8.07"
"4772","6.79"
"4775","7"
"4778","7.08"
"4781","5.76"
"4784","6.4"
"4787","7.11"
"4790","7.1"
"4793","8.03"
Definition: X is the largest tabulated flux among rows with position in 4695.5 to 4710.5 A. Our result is 8.42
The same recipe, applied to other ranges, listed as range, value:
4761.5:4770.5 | 8.22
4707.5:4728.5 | 9.48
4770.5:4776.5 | 7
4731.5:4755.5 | 8.01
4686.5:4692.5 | 8.29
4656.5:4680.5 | 7.98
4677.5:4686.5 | 7.92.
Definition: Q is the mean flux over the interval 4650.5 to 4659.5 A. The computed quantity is 6.95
